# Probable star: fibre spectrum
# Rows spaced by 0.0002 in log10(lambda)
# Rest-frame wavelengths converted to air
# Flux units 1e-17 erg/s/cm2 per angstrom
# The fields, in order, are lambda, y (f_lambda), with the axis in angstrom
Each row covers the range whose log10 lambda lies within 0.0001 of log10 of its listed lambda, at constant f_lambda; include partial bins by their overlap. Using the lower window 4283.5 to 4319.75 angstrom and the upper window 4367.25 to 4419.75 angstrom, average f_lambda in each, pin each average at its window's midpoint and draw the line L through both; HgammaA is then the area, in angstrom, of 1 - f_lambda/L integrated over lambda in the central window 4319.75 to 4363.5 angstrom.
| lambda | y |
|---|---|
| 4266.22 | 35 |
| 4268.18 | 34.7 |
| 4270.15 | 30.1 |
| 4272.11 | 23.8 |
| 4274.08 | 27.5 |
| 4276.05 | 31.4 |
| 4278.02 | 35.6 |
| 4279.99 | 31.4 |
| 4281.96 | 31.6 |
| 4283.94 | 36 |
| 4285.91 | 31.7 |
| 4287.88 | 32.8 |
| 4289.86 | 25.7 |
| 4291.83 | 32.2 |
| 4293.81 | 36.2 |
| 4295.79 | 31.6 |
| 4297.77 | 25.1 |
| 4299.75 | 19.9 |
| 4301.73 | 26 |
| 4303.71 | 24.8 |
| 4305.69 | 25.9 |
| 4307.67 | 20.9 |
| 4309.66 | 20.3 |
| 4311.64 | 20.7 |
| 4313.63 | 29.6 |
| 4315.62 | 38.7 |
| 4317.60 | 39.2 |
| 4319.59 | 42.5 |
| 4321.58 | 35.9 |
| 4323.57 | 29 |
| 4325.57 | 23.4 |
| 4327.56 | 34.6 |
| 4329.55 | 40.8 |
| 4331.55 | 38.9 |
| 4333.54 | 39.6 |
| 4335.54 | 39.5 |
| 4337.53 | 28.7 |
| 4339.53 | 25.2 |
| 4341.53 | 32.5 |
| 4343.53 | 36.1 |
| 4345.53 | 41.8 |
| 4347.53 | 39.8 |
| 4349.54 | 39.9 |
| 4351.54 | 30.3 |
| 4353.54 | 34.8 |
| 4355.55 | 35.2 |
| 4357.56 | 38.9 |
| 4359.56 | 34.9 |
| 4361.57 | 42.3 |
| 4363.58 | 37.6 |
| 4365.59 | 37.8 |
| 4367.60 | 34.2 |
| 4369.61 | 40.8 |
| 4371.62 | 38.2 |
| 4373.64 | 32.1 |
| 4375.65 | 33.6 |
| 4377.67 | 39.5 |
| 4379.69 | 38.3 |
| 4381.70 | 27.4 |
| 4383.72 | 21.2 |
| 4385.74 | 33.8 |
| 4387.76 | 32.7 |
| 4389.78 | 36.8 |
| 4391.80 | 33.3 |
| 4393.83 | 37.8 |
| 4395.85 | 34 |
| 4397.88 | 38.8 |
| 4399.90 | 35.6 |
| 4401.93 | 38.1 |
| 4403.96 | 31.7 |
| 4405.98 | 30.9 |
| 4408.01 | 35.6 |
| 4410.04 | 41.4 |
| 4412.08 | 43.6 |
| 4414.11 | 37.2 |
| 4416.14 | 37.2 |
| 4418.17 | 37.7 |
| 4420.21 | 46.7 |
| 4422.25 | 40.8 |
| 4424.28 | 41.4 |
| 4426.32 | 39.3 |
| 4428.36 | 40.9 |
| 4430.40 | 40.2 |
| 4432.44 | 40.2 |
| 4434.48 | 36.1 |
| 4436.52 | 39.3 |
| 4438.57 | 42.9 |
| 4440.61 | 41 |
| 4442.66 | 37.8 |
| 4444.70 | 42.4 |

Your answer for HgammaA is -5.0 angstrom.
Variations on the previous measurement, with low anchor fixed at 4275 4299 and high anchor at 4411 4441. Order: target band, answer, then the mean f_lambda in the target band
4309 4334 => 0.3 angstrom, 33.4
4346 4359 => -0.3 angstrom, 36.6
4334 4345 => 0.6 angstrom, 33.2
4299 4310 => 3.2 angstrom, 23.2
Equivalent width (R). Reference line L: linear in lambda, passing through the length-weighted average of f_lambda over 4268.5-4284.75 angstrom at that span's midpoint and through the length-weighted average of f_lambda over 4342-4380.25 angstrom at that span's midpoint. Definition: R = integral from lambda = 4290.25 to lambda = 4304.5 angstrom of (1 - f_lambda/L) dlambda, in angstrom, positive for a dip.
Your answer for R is 2.0 angstrom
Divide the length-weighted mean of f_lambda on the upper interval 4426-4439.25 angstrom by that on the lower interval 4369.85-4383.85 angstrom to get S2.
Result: 1.17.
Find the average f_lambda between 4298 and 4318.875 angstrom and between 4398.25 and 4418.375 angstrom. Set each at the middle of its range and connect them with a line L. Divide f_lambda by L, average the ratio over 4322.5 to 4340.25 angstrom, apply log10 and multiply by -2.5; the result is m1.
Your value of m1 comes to -0.150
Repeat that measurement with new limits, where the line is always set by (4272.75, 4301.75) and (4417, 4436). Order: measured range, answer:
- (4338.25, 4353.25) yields -0.01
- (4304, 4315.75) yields 0.27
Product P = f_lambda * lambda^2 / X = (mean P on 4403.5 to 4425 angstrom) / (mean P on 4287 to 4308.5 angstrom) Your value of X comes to 1.49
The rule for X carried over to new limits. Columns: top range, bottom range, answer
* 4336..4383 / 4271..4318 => 1.27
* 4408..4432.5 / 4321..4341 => 1.26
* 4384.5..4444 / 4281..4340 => 1.29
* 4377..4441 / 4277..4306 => 1.32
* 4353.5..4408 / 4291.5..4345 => 1.16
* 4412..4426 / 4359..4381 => 1.11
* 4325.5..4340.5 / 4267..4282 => 1.15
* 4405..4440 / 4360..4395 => 1.15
